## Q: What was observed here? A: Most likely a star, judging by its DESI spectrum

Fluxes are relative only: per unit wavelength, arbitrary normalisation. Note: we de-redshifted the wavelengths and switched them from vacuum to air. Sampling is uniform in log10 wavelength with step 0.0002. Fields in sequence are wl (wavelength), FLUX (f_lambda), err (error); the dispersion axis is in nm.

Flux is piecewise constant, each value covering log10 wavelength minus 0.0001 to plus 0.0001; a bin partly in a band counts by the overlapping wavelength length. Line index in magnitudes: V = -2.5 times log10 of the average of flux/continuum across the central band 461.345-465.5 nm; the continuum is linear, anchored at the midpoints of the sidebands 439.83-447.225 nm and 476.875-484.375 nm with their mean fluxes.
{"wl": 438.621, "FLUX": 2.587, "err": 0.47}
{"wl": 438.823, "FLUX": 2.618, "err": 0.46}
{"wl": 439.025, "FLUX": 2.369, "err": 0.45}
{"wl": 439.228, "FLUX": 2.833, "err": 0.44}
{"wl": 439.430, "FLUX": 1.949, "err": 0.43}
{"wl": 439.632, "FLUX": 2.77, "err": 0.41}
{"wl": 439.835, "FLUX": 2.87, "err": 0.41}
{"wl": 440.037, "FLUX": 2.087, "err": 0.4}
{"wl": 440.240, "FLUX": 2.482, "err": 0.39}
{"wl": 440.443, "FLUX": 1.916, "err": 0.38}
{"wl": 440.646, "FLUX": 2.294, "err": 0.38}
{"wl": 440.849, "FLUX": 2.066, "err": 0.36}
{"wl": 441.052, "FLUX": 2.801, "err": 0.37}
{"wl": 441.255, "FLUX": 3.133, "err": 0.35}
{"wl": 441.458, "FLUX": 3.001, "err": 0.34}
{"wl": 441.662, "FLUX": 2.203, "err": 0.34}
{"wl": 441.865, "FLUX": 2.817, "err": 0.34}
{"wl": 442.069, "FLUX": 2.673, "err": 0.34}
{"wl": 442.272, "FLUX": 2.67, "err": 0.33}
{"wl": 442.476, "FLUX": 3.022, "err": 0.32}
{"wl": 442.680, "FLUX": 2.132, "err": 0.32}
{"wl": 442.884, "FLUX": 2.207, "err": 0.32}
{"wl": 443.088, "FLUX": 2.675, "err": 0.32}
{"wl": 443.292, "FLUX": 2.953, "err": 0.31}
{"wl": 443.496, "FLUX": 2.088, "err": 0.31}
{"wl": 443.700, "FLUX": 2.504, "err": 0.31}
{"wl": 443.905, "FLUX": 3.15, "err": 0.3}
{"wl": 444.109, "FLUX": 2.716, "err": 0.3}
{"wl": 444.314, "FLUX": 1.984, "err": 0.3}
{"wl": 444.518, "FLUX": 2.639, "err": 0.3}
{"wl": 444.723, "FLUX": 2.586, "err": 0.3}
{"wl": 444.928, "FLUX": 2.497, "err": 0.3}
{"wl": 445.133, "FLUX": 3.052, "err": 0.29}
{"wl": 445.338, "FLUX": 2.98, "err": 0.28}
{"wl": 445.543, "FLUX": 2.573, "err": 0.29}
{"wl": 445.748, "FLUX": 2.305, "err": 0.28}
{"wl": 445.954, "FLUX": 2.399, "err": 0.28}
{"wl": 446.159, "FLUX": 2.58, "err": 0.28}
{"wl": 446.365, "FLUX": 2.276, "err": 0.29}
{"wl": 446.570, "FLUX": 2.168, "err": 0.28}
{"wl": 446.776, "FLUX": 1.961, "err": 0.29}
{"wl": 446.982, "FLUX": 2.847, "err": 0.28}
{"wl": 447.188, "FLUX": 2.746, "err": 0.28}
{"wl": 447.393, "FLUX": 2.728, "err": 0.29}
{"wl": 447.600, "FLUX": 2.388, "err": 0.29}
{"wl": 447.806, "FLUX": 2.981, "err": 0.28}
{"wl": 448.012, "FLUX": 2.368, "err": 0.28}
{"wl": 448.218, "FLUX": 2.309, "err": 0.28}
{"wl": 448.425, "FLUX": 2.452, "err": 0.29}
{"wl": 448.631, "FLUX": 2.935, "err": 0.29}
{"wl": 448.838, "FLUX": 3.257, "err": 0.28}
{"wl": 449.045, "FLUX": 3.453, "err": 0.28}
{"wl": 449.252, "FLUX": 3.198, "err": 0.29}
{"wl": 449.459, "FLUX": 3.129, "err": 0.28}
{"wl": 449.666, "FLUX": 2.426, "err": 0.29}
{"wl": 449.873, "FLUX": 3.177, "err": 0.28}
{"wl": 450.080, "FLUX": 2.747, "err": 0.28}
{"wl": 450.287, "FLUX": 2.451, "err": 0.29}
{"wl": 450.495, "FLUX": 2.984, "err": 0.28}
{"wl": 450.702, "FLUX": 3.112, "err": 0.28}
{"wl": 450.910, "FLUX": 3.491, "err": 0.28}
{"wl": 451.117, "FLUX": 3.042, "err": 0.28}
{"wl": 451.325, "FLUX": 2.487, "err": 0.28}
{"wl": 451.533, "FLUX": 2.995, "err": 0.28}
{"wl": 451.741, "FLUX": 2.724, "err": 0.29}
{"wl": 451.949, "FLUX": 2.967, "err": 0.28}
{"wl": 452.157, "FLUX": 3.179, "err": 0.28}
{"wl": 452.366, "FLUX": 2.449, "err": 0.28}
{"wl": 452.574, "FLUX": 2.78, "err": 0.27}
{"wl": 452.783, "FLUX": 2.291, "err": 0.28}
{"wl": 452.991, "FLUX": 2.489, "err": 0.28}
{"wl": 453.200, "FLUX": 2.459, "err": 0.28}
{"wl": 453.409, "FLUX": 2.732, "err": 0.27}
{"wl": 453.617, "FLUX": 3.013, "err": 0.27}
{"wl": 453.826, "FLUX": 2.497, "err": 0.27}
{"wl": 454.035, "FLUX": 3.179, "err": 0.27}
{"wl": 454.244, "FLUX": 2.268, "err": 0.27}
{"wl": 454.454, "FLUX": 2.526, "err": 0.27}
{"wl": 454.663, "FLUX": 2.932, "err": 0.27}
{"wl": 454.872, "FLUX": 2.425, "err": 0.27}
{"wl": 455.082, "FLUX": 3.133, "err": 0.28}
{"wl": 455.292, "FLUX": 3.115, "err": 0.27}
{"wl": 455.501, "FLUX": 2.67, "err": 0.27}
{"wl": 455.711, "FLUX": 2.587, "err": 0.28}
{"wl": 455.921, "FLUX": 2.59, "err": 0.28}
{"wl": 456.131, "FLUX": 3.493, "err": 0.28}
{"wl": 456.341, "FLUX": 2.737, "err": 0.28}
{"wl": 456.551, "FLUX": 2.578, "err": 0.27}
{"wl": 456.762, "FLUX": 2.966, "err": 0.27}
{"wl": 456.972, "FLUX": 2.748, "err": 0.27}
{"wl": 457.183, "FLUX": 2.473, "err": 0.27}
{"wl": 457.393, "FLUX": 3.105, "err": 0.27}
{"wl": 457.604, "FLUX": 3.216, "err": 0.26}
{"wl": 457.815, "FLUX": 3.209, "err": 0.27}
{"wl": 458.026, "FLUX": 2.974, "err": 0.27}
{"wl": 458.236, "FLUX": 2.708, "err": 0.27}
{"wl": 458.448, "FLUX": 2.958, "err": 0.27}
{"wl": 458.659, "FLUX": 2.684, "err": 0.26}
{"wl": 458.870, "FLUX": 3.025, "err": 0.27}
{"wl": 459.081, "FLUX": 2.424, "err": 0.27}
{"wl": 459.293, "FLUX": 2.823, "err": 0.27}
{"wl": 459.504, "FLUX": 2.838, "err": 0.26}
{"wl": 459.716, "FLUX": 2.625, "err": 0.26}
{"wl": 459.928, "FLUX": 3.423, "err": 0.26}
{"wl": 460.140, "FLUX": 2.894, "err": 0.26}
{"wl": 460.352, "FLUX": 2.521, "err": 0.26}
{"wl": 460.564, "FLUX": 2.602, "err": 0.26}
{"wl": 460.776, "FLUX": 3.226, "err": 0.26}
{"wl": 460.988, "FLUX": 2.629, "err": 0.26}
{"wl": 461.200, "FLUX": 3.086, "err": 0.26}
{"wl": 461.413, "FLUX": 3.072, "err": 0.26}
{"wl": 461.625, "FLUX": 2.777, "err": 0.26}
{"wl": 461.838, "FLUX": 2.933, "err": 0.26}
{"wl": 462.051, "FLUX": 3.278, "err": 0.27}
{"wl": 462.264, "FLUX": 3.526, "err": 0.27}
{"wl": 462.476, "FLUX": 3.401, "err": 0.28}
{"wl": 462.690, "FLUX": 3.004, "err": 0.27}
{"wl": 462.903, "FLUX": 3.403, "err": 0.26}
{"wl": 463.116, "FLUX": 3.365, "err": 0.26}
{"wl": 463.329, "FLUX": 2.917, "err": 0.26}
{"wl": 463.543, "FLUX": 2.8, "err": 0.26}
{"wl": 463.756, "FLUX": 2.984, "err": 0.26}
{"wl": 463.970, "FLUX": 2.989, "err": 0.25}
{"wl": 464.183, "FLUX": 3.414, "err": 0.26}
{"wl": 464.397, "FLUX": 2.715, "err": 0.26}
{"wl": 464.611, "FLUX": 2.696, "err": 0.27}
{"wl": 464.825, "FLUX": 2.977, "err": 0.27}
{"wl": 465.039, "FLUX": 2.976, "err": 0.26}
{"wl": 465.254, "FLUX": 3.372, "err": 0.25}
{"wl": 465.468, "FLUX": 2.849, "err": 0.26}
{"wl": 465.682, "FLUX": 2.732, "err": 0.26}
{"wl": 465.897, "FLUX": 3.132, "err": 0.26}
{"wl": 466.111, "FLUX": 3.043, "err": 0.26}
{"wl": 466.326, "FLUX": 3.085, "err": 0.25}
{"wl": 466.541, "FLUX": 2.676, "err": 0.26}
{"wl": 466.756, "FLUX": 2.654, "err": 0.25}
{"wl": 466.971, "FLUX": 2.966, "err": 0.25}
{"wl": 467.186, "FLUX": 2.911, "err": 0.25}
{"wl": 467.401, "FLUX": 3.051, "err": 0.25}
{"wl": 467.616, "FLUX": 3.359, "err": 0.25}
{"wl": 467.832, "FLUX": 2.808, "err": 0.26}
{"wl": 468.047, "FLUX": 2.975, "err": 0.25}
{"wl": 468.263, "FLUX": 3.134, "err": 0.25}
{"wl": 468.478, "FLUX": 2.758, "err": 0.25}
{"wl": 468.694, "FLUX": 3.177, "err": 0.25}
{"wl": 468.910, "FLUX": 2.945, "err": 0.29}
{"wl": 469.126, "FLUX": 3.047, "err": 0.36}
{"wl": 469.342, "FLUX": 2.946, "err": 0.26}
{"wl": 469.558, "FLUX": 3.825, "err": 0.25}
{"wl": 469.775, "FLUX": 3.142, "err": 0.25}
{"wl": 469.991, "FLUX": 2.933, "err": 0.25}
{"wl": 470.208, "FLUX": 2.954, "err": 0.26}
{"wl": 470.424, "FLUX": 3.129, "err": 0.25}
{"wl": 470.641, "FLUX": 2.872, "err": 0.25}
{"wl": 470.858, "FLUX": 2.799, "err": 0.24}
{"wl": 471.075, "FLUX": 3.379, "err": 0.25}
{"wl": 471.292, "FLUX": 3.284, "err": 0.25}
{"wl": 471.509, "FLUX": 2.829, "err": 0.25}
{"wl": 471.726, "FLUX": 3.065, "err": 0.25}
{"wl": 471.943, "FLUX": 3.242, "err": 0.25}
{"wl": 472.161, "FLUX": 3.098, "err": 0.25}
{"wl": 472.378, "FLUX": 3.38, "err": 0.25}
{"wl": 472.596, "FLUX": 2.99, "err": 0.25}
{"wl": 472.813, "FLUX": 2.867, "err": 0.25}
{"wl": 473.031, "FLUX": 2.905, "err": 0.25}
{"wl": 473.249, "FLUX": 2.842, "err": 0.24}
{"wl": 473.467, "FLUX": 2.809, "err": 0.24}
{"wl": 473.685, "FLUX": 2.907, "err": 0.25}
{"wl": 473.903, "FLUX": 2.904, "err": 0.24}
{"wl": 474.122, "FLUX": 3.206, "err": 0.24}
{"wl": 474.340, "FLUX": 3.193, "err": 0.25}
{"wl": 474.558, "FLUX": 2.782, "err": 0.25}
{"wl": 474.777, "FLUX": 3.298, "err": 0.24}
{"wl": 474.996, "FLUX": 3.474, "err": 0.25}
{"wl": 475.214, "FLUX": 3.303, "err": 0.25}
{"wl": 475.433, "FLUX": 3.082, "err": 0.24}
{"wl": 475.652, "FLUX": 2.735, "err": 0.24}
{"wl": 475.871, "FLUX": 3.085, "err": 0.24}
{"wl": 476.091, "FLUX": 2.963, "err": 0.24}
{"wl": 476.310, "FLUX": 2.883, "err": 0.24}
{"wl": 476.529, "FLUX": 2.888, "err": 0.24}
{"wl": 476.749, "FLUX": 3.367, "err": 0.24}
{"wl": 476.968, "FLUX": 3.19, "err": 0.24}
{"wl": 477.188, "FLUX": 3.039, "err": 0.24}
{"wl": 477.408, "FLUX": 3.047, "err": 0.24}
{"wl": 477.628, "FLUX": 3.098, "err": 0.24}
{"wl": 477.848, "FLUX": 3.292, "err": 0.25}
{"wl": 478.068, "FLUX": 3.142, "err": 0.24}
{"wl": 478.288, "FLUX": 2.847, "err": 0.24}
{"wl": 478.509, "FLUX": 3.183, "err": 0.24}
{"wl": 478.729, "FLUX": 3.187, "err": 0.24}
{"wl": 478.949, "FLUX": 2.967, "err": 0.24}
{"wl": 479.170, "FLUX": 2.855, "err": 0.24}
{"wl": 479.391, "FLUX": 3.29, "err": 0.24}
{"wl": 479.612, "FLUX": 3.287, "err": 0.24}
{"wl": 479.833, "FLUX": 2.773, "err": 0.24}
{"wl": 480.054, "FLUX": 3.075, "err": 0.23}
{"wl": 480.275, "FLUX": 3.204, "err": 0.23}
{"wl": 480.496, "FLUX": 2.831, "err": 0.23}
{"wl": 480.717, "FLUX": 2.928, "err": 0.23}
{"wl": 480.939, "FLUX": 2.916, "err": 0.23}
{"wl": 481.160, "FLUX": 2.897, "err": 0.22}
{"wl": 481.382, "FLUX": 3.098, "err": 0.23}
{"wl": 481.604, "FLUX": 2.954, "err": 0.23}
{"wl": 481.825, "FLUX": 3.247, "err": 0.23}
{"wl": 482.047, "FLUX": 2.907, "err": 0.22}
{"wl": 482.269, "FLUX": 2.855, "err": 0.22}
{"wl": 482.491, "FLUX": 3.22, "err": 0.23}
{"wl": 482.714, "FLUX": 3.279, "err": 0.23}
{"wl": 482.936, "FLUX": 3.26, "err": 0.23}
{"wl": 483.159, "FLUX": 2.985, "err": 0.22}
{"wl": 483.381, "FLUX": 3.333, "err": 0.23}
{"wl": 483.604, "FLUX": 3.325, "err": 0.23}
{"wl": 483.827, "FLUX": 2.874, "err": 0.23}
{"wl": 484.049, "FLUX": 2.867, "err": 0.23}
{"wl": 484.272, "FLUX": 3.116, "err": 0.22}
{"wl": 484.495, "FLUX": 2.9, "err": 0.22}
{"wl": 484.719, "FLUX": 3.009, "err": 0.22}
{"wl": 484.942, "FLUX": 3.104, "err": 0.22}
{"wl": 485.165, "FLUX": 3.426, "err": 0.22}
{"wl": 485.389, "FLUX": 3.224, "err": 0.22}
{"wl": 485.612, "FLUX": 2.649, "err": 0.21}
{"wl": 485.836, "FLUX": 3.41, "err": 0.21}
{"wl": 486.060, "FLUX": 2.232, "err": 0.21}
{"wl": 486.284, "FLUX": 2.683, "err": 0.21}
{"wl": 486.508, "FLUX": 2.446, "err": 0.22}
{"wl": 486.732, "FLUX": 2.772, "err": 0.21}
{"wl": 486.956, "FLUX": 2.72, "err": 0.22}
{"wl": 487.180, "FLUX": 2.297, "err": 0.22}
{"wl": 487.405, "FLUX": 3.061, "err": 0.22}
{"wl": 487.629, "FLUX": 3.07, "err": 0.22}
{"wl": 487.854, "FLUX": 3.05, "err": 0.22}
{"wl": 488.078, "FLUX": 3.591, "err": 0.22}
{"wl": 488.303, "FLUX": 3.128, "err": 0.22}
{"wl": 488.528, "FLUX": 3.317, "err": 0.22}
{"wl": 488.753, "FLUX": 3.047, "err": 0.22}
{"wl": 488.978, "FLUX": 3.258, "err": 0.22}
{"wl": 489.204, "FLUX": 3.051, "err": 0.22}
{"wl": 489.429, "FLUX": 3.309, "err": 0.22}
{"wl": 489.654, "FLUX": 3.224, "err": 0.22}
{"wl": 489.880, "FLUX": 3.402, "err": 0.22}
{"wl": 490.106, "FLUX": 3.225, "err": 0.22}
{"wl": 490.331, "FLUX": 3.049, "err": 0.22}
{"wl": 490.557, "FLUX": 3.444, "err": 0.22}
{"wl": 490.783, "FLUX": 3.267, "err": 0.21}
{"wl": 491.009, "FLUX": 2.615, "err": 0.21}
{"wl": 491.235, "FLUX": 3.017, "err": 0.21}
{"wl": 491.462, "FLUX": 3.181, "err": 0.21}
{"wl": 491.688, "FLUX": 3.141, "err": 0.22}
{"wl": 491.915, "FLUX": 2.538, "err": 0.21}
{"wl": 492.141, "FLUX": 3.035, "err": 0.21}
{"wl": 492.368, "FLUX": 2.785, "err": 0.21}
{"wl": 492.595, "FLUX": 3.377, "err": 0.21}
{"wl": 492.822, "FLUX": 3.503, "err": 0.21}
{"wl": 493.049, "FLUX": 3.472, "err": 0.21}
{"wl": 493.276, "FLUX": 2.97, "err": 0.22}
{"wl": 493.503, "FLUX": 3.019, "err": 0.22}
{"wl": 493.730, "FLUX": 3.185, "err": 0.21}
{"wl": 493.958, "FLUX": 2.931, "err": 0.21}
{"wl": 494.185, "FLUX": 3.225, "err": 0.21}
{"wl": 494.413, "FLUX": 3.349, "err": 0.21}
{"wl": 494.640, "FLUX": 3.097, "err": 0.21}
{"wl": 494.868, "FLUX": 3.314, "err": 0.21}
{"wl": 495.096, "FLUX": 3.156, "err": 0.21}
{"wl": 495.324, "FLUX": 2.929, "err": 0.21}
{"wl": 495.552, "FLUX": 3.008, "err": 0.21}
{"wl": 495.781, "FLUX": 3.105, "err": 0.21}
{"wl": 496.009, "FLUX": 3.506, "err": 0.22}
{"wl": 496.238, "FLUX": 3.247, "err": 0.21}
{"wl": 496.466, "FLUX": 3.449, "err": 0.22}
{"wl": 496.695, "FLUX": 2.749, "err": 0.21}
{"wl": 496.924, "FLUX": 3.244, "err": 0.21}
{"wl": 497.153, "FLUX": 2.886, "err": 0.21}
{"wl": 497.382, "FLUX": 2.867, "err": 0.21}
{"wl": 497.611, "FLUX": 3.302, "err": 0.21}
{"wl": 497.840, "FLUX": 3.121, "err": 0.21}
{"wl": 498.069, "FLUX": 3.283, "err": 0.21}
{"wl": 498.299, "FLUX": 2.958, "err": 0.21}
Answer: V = -0.09 mag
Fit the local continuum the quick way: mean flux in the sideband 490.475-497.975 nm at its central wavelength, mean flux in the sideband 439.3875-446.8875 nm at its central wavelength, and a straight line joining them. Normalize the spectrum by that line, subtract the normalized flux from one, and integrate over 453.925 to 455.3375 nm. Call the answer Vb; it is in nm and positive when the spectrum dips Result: -0.07 nm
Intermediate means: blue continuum 2.52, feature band 2.78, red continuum 3.12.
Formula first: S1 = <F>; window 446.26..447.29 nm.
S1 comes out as 2.4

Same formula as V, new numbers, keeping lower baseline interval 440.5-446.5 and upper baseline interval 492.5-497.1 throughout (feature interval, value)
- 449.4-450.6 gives -0.06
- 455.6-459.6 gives -0.04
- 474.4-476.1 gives -0.05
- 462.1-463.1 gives -0.19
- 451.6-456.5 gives -0.02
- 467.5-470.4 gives -0.07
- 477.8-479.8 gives -0.04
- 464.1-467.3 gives -0.04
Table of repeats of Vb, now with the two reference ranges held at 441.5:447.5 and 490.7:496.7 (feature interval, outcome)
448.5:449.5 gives -0.217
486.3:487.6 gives 0.153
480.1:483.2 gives -0.060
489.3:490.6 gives -0.077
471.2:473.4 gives -0.127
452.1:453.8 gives 0.003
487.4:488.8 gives -0.063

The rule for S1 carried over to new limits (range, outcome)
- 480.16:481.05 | 2.97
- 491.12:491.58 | 3.1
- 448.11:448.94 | 2.74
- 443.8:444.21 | 2.93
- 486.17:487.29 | 2.58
